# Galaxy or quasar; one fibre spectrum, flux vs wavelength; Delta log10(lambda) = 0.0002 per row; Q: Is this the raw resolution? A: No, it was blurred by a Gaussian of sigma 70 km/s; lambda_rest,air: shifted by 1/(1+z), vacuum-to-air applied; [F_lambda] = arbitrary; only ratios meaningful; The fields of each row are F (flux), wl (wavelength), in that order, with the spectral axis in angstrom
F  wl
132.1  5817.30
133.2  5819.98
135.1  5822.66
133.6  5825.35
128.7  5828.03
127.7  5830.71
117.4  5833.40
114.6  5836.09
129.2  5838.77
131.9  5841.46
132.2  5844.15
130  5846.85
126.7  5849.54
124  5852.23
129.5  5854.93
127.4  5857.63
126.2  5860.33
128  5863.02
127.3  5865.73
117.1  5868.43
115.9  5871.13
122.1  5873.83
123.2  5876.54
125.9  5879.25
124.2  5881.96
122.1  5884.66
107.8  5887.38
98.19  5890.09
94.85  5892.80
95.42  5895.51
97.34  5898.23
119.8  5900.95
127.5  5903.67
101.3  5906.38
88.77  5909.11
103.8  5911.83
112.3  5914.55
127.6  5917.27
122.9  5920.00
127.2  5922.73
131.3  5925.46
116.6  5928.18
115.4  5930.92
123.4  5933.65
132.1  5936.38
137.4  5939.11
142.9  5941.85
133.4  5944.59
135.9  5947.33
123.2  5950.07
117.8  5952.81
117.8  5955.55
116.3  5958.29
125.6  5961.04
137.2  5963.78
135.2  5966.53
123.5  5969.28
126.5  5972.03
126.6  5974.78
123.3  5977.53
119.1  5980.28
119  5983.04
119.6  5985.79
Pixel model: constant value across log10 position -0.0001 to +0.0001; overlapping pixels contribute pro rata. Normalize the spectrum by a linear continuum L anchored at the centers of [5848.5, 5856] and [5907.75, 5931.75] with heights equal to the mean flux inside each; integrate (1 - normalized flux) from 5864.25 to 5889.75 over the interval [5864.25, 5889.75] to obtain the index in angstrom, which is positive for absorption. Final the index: 0.6 angstrom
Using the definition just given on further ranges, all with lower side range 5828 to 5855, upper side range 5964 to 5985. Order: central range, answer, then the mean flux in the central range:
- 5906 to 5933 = 2.2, 115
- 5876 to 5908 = 3.8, 111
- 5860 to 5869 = 0.1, 125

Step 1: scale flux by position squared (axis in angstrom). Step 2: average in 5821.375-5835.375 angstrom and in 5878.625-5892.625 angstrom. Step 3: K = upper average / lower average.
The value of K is 0.90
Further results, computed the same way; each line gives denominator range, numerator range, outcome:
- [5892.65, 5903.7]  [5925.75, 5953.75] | 1.23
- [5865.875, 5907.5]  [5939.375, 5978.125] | 1.16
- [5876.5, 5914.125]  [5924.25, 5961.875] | 1.18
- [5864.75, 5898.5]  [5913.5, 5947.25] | 1.14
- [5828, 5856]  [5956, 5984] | 1.03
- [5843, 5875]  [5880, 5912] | 0.87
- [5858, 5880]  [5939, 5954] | 1.09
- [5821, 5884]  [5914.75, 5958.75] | 1.03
